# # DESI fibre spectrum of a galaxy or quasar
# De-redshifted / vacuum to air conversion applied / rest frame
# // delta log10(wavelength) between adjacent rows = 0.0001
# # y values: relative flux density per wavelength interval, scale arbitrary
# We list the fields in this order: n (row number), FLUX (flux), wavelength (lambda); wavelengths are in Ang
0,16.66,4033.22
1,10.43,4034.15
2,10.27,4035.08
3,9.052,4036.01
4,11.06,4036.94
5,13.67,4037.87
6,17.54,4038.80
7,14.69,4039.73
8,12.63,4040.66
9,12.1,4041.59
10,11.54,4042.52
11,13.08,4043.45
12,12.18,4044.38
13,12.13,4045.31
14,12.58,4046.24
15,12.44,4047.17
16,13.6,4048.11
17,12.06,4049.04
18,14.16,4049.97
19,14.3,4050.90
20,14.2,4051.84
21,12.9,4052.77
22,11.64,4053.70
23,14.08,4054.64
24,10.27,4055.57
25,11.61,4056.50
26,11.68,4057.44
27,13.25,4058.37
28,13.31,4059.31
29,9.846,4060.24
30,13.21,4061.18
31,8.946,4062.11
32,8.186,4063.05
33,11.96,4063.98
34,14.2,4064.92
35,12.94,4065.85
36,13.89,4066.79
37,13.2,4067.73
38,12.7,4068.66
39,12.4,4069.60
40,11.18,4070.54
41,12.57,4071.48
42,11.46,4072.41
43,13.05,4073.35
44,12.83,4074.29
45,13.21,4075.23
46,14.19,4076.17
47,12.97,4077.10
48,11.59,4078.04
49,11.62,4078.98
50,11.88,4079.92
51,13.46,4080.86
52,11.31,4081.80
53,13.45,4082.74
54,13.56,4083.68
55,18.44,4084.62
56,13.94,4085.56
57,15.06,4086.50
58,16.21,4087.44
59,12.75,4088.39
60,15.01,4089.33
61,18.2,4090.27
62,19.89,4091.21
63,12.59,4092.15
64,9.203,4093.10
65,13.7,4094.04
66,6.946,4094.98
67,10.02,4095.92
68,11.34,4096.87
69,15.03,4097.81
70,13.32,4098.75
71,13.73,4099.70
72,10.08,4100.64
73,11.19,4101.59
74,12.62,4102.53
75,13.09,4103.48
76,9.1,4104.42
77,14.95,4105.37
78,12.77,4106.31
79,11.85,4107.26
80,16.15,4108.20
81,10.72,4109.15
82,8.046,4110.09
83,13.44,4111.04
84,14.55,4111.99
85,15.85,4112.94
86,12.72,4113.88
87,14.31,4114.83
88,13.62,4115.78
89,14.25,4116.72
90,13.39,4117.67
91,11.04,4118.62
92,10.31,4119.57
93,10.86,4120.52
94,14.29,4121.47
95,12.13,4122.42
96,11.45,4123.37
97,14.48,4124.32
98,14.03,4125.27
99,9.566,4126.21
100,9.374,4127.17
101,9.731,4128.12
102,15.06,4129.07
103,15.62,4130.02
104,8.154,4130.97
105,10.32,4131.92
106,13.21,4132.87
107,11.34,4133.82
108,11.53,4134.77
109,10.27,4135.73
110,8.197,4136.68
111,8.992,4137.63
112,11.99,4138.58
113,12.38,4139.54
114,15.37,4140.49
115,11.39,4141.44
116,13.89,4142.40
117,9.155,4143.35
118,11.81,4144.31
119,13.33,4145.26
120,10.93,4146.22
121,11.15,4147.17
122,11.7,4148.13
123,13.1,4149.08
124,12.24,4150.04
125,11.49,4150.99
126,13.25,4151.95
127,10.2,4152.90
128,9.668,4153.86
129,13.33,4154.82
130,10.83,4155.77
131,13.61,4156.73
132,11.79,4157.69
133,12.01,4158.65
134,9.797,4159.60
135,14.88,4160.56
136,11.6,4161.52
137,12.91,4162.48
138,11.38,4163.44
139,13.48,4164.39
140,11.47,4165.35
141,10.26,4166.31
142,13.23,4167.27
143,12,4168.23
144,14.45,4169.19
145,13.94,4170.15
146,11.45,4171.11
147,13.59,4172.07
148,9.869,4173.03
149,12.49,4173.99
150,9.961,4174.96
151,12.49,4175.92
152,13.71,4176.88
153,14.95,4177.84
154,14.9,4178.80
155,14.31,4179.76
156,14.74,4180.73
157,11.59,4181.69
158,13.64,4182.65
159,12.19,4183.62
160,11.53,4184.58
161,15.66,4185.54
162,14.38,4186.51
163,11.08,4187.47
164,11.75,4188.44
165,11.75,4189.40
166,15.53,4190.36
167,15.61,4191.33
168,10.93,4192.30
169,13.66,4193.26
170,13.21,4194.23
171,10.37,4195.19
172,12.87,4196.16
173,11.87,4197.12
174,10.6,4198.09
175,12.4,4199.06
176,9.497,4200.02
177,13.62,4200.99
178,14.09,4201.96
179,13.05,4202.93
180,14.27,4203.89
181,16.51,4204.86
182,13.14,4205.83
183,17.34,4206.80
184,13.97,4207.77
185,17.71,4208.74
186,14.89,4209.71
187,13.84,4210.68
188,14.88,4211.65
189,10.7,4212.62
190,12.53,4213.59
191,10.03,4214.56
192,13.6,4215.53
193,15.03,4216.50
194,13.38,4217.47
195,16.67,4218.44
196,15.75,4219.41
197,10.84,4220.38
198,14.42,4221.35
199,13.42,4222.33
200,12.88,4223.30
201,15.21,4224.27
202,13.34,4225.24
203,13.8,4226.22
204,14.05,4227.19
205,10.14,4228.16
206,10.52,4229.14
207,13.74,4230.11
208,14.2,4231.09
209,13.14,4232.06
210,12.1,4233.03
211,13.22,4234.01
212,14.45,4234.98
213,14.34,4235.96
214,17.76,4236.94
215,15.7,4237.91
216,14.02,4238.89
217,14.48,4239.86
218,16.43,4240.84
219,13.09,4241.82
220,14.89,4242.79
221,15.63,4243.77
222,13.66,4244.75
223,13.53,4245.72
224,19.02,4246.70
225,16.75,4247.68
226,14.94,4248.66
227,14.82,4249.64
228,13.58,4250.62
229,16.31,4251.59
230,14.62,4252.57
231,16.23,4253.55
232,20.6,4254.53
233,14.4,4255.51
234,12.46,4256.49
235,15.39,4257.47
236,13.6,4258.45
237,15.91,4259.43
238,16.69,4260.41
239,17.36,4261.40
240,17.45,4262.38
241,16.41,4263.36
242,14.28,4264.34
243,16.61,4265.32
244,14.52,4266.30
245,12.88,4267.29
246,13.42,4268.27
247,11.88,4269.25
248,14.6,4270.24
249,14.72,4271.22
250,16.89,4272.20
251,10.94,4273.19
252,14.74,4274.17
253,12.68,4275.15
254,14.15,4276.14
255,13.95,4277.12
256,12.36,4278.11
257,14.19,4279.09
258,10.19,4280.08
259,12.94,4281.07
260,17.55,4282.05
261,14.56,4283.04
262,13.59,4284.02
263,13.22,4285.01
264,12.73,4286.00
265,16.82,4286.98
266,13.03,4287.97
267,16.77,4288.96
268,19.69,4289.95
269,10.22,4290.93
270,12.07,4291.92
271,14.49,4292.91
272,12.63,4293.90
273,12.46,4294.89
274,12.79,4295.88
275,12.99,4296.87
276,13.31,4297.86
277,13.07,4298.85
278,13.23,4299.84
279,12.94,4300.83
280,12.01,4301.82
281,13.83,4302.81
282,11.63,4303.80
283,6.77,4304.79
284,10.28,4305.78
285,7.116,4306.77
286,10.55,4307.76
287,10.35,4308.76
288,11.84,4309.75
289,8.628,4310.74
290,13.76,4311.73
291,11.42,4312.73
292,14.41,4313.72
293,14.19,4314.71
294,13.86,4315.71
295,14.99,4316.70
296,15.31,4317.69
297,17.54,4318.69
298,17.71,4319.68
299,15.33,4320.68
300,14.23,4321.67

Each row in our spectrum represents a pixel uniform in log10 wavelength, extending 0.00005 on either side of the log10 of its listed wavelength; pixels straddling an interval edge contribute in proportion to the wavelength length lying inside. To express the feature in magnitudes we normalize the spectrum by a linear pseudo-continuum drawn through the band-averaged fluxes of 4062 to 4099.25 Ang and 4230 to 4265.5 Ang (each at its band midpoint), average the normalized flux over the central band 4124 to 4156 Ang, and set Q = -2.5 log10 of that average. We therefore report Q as 0.180 mag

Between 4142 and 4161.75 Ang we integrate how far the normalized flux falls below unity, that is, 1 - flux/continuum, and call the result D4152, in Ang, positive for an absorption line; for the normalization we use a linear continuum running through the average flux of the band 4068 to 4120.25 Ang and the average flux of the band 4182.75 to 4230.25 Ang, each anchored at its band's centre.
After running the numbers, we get 1.9 Ang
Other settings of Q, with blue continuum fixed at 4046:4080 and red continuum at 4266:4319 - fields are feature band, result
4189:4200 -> 0.03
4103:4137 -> 0.03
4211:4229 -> -0.03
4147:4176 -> 0.06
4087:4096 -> -0.09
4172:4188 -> -0.01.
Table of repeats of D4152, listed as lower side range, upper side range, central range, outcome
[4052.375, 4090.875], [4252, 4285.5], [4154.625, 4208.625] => 3.78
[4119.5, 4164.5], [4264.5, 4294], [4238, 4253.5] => -1.89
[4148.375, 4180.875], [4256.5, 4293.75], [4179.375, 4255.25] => -3.05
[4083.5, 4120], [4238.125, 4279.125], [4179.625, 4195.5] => 1.18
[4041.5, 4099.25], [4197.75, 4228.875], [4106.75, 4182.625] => 5.62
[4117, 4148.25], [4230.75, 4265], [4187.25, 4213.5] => 0.88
